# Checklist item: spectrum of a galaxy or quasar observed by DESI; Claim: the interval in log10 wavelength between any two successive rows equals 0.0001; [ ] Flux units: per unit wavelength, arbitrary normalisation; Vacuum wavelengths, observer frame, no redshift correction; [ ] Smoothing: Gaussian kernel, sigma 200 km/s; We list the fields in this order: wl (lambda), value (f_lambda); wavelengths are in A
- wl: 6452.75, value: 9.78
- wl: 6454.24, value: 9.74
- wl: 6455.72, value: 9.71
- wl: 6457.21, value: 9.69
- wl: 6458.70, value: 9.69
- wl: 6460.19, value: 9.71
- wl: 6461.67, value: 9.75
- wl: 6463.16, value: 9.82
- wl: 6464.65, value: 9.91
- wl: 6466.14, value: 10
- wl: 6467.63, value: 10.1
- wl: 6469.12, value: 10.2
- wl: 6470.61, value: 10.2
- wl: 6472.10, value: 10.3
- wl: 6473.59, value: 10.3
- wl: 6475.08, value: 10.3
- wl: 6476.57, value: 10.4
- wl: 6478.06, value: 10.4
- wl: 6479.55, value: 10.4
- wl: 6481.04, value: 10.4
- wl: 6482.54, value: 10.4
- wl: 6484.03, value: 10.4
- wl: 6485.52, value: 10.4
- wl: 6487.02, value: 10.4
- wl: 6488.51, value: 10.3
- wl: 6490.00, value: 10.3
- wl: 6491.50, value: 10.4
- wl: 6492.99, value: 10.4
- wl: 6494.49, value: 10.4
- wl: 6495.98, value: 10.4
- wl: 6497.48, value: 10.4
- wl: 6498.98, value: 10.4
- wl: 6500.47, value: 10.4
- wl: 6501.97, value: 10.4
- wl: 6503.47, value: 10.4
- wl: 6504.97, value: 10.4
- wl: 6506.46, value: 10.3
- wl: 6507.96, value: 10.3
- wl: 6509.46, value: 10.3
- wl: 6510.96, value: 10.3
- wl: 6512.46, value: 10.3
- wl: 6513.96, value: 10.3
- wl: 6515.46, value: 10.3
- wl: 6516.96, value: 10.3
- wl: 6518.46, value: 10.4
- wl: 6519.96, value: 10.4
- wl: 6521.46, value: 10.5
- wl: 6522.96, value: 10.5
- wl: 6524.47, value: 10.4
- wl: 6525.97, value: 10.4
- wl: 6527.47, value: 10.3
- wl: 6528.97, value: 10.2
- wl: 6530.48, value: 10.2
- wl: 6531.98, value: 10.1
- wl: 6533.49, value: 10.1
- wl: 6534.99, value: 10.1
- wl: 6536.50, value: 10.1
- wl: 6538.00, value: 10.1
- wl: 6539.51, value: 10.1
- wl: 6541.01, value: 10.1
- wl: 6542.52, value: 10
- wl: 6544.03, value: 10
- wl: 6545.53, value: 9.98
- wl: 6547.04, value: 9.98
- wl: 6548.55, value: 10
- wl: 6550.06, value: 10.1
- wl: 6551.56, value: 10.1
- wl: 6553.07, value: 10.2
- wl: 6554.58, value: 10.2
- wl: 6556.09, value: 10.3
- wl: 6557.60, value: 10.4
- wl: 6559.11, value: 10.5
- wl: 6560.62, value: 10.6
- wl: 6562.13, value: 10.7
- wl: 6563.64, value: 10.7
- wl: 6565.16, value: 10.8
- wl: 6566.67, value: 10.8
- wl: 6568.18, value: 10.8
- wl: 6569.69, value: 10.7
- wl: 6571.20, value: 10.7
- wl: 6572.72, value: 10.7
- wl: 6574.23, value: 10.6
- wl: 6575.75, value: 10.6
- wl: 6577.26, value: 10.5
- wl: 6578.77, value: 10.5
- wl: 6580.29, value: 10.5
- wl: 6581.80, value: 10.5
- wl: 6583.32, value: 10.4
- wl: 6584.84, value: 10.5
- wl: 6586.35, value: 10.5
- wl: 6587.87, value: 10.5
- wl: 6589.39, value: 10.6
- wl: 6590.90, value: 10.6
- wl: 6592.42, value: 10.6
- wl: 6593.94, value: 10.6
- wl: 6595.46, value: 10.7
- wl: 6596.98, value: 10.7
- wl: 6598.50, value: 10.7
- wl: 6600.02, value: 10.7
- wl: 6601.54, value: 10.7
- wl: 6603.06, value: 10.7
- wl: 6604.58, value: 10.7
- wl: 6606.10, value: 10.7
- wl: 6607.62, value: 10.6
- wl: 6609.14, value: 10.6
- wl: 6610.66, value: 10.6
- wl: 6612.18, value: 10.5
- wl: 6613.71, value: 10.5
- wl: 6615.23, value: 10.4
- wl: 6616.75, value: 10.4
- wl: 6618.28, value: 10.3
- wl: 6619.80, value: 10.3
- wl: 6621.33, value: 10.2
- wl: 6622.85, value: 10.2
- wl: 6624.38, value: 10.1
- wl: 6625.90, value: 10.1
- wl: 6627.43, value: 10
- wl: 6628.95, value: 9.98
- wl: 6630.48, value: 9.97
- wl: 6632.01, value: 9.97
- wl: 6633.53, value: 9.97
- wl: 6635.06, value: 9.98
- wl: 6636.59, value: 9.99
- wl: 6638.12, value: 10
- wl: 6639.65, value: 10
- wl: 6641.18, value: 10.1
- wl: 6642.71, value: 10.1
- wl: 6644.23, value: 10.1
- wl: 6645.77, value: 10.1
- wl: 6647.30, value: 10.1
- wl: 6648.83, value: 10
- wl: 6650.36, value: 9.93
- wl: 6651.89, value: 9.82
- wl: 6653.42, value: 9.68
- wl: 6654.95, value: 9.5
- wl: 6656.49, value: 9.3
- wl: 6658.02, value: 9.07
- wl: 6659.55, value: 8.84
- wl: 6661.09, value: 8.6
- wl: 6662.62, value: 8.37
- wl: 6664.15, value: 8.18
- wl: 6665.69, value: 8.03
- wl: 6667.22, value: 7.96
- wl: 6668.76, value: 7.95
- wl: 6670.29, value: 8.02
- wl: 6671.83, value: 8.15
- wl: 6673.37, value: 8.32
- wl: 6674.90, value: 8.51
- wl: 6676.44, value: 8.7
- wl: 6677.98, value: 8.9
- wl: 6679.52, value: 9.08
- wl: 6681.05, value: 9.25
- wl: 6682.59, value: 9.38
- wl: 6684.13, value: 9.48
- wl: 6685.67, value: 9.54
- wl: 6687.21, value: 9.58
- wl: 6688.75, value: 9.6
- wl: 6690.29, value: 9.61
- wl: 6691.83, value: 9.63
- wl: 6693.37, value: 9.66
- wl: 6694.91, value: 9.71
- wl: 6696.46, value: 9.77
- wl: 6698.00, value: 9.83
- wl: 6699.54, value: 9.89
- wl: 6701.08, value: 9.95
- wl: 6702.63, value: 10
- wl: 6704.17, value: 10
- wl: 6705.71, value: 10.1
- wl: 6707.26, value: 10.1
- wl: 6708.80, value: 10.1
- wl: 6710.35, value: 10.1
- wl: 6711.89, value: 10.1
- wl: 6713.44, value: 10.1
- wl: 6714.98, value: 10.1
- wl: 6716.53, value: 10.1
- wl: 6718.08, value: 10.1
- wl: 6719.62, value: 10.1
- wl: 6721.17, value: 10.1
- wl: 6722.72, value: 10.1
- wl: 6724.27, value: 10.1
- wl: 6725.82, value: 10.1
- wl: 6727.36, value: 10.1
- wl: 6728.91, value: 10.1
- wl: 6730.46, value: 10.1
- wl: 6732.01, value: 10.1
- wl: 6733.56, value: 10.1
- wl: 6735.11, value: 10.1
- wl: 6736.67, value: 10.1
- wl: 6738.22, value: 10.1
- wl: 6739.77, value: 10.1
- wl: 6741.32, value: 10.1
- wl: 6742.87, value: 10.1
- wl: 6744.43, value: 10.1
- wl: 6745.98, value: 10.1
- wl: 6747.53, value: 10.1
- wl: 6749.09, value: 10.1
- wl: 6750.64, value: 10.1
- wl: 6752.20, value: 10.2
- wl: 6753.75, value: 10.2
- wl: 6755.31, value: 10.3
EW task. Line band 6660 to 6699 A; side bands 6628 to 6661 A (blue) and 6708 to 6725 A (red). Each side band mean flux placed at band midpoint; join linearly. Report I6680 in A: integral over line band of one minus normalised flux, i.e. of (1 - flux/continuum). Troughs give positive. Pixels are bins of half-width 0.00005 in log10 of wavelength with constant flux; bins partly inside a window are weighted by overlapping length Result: 3.9 A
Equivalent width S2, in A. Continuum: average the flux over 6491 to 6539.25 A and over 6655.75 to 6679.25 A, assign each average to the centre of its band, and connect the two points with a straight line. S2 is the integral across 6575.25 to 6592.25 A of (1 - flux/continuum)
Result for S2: -1.9 A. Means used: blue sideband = 10.3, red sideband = 8.47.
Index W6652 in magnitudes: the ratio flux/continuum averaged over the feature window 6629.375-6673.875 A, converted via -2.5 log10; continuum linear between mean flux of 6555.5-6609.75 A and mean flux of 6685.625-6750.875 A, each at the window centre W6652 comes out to 0.109 mag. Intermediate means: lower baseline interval 10.6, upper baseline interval 10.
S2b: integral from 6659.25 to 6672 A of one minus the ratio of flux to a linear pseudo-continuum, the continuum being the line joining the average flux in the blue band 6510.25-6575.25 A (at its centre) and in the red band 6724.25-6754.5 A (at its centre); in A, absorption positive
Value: 2.5 A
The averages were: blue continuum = 10.3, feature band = 8.21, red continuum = 10.1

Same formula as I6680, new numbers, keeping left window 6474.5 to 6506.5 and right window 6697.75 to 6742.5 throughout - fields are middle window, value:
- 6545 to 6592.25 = -0.89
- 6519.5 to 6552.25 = 0.49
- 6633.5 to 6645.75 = 0.18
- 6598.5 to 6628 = -0.65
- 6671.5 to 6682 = 1.45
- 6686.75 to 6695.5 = 0.42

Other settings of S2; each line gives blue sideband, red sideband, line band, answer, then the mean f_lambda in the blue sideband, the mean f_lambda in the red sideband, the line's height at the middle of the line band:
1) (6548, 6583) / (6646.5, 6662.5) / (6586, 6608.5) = -1.15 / 10.5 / 9.44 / 10.1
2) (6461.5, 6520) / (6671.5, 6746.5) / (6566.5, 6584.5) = -0.89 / 10.3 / 9.79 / 10.1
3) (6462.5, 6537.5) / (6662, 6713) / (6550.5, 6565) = -0.64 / 10.3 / 9.27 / 9.98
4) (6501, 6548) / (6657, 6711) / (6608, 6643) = -2.22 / 10.2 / 9.2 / 9.58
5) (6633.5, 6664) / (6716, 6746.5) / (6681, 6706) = 0.45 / 9.64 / 10.1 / 9.89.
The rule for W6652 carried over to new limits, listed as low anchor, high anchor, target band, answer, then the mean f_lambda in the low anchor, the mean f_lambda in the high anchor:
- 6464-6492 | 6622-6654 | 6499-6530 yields -0.01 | 10.3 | 10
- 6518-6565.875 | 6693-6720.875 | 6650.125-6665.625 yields 0.12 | 10.3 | 10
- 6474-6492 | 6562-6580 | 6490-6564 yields 0.02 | 10.4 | 10.7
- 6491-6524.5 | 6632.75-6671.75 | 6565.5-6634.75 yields -0.08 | 10.4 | 9.33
